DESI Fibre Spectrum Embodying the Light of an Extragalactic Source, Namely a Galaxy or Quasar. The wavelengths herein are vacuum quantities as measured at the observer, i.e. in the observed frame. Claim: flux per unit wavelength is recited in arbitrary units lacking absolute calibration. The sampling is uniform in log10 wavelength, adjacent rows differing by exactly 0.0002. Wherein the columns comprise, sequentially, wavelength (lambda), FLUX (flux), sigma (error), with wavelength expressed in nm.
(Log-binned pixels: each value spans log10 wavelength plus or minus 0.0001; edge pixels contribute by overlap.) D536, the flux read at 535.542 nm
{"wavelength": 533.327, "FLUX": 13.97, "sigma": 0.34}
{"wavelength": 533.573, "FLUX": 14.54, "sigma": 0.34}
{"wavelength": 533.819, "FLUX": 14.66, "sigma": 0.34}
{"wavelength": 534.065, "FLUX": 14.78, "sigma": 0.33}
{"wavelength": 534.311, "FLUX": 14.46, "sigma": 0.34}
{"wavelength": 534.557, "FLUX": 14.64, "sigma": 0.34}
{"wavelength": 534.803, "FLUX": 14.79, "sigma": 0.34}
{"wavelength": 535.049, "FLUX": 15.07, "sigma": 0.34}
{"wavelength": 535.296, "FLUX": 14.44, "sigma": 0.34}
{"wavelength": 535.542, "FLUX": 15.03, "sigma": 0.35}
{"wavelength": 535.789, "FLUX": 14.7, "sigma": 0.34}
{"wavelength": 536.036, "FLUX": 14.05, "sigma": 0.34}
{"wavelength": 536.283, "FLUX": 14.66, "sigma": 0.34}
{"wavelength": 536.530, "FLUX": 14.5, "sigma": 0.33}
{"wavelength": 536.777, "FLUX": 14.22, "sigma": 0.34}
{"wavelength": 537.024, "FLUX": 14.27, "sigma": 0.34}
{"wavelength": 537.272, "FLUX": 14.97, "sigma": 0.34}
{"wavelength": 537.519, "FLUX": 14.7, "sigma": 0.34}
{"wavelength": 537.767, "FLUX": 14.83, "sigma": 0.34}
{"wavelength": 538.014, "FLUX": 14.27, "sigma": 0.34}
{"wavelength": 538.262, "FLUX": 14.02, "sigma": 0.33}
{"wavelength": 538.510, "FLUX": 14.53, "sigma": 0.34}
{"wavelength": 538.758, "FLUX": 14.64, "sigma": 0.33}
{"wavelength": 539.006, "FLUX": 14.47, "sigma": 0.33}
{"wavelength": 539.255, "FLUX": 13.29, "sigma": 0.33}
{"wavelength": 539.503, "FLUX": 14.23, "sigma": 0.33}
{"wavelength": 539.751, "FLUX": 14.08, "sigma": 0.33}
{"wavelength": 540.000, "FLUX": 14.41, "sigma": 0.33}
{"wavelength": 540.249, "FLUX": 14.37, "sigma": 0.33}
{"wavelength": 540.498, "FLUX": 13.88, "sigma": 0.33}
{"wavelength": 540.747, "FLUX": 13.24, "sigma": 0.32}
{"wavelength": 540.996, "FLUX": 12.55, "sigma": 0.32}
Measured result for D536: 15.03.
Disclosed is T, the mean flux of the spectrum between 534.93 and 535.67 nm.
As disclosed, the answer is 14.8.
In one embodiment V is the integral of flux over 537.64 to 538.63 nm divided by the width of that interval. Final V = 14.4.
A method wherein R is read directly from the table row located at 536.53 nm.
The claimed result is 14.5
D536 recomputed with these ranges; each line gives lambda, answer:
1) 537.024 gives 14.27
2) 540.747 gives 13.24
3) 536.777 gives 14.22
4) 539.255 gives 13.29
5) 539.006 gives 14.47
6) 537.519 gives 14.7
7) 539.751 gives 14.08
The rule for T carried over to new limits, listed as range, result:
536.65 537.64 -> 14.5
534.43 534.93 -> 14.7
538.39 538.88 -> 14.6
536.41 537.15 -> 14.3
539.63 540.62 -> 14.2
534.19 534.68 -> 14.6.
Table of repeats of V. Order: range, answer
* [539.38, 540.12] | 14.2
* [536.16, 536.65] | 14.6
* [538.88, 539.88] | 14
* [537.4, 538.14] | 14.6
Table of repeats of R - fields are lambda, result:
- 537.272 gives 14.97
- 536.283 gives 14.66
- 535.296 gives 14.44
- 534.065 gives 14.78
